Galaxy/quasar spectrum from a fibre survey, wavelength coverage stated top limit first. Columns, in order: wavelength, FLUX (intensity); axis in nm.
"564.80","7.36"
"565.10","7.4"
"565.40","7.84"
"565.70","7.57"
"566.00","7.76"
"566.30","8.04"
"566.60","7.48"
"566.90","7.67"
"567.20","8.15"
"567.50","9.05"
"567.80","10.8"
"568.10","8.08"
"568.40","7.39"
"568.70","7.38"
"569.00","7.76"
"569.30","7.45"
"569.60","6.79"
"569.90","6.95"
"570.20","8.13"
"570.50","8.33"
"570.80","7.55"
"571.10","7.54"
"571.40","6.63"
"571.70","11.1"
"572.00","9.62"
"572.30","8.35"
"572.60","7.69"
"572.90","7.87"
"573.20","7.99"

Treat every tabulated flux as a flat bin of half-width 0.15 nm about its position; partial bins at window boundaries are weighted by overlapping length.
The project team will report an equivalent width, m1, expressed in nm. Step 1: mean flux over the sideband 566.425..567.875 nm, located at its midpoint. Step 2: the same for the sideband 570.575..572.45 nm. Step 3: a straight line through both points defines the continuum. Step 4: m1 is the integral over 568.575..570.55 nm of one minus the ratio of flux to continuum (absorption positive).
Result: 0.23 nm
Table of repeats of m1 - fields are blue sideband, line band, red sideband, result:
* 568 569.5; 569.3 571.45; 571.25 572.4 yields 0.217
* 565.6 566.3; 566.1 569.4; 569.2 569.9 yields -0.318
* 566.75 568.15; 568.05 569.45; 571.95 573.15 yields 0.175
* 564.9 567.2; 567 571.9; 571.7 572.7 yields 0.184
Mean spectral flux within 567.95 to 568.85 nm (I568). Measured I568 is 7.62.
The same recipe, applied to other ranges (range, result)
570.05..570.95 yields 8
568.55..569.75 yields 7.35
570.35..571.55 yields 7.51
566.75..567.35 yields 7.91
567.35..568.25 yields 9.31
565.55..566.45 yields 7.79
